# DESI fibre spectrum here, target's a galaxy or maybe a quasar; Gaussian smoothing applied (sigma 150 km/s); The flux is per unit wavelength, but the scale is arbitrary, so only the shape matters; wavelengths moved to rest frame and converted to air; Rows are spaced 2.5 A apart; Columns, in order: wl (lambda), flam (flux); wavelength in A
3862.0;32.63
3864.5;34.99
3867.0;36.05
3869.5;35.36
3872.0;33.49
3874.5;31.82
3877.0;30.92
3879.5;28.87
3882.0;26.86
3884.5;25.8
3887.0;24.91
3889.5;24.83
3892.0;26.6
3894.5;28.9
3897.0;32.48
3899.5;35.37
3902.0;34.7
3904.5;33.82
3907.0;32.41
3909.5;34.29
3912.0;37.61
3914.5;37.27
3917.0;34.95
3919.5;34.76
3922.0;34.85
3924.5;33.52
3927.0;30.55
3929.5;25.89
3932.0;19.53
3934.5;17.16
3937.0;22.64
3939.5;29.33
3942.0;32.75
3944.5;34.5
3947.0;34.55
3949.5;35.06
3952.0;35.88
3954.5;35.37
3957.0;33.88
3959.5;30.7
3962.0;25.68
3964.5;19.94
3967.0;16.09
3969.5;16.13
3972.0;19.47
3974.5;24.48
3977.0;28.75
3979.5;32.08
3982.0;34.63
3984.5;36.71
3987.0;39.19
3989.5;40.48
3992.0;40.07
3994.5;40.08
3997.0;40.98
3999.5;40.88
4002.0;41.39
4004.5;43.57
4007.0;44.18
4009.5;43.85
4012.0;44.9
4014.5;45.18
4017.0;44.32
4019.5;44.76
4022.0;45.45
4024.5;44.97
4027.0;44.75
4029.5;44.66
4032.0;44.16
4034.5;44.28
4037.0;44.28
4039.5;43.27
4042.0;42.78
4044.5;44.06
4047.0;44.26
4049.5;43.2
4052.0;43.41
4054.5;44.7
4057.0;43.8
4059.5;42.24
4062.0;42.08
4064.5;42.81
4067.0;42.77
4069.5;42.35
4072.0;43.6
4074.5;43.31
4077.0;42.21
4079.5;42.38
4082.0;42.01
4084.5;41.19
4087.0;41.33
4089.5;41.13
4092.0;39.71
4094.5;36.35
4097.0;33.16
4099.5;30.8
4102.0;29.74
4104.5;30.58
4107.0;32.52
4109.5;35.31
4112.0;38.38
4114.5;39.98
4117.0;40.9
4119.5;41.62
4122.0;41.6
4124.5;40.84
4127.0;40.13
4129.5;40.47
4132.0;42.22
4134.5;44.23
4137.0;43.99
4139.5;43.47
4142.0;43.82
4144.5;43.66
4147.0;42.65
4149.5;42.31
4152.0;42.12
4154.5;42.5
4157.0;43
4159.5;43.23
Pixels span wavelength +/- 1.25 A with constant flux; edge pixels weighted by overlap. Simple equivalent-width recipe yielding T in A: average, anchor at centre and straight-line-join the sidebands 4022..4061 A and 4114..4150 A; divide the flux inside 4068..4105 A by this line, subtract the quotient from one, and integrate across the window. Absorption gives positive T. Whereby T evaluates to 3.6 A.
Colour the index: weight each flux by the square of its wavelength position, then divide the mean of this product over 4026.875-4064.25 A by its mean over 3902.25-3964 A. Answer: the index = 1.47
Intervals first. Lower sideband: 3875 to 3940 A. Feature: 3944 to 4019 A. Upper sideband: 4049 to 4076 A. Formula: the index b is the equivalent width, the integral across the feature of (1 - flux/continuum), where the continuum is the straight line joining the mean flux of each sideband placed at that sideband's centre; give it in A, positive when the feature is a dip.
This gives 3.2 A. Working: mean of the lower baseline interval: 30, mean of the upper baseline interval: 43.1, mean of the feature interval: 34.9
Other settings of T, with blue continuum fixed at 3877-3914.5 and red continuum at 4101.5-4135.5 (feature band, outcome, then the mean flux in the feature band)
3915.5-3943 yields 2.7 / 28.8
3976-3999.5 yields -2.2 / 37.3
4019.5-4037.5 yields -4.7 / 44.7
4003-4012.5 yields -2.5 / 44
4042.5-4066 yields -4.5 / 43.4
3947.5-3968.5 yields 2.4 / 29.1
